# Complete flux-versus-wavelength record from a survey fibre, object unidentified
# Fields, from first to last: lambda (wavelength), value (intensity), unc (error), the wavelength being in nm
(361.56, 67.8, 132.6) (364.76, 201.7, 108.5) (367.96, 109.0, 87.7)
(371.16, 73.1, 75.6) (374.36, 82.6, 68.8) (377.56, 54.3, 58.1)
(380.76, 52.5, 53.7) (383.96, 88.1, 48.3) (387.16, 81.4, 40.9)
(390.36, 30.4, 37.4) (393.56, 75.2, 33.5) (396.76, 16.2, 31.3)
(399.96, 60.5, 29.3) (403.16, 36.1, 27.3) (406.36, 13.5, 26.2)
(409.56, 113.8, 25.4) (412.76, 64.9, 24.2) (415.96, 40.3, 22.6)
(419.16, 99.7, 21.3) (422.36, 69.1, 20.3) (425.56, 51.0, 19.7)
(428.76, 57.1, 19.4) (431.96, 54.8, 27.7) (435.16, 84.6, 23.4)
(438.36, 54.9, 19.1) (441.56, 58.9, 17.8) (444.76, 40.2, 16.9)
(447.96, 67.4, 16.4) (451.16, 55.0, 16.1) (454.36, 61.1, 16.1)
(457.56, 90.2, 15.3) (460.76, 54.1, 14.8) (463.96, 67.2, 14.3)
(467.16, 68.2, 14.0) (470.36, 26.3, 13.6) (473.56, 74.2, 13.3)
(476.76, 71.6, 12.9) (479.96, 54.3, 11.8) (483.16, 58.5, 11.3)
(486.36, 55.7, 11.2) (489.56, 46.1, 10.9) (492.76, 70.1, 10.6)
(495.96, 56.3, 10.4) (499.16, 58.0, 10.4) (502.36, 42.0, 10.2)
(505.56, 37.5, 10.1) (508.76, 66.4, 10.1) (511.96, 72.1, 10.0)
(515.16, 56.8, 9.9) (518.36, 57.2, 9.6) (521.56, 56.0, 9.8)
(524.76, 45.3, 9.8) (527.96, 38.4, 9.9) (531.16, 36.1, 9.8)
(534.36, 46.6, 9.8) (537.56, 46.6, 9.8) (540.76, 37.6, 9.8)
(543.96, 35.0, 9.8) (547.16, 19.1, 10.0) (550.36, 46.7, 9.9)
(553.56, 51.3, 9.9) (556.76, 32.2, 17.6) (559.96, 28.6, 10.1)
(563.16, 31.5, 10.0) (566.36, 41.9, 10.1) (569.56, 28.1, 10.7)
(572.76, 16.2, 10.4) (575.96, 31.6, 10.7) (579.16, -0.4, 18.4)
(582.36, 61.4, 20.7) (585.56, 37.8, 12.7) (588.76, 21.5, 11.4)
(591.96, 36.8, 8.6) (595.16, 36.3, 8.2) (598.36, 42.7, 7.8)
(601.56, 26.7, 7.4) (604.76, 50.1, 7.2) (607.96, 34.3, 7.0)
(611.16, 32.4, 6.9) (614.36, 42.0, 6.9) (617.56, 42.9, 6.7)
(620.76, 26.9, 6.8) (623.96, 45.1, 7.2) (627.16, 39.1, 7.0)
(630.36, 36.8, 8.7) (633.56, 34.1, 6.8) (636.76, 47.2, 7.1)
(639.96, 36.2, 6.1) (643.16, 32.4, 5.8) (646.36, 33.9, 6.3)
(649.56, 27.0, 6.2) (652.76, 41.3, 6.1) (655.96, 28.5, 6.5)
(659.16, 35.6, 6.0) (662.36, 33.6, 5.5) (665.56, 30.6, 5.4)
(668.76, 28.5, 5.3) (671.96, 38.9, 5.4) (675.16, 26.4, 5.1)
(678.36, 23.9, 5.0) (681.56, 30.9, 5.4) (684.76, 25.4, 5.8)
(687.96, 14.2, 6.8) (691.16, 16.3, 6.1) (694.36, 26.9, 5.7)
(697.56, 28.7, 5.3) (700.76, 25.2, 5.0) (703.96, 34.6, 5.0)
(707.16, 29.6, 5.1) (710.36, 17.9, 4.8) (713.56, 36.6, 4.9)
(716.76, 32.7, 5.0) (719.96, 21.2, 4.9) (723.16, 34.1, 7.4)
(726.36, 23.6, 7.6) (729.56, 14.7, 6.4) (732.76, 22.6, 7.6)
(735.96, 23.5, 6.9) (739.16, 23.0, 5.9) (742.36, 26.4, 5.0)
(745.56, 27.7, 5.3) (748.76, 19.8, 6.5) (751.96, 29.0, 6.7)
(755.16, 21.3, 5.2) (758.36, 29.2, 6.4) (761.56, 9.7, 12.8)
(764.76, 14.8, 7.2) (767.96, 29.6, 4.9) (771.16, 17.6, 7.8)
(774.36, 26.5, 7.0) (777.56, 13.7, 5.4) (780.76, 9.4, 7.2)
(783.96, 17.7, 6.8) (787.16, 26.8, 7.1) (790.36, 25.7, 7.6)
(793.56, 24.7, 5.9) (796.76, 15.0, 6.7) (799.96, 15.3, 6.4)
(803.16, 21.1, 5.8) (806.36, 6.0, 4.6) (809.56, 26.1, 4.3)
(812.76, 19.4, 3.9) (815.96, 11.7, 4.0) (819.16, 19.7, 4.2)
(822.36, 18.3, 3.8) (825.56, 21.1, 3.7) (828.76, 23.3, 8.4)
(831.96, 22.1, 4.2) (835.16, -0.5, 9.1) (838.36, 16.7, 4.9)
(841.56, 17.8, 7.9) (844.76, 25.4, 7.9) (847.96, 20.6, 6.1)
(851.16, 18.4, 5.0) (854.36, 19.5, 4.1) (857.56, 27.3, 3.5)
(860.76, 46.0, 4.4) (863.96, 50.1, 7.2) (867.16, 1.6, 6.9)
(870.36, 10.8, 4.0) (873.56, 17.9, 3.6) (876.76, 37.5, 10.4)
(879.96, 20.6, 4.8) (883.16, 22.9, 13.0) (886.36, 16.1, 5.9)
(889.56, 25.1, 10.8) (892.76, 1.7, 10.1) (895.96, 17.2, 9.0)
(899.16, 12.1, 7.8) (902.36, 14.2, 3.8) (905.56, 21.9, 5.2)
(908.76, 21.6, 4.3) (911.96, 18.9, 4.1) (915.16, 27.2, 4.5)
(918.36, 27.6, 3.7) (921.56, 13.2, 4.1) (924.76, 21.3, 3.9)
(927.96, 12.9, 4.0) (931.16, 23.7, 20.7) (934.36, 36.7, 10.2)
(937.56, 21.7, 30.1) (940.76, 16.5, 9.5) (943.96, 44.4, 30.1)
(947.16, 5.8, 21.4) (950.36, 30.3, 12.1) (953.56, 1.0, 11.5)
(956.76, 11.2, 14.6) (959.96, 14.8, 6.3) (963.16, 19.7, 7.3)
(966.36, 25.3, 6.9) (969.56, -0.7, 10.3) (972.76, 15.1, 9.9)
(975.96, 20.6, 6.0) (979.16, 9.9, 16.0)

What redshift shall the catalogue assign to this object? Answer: 1.31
